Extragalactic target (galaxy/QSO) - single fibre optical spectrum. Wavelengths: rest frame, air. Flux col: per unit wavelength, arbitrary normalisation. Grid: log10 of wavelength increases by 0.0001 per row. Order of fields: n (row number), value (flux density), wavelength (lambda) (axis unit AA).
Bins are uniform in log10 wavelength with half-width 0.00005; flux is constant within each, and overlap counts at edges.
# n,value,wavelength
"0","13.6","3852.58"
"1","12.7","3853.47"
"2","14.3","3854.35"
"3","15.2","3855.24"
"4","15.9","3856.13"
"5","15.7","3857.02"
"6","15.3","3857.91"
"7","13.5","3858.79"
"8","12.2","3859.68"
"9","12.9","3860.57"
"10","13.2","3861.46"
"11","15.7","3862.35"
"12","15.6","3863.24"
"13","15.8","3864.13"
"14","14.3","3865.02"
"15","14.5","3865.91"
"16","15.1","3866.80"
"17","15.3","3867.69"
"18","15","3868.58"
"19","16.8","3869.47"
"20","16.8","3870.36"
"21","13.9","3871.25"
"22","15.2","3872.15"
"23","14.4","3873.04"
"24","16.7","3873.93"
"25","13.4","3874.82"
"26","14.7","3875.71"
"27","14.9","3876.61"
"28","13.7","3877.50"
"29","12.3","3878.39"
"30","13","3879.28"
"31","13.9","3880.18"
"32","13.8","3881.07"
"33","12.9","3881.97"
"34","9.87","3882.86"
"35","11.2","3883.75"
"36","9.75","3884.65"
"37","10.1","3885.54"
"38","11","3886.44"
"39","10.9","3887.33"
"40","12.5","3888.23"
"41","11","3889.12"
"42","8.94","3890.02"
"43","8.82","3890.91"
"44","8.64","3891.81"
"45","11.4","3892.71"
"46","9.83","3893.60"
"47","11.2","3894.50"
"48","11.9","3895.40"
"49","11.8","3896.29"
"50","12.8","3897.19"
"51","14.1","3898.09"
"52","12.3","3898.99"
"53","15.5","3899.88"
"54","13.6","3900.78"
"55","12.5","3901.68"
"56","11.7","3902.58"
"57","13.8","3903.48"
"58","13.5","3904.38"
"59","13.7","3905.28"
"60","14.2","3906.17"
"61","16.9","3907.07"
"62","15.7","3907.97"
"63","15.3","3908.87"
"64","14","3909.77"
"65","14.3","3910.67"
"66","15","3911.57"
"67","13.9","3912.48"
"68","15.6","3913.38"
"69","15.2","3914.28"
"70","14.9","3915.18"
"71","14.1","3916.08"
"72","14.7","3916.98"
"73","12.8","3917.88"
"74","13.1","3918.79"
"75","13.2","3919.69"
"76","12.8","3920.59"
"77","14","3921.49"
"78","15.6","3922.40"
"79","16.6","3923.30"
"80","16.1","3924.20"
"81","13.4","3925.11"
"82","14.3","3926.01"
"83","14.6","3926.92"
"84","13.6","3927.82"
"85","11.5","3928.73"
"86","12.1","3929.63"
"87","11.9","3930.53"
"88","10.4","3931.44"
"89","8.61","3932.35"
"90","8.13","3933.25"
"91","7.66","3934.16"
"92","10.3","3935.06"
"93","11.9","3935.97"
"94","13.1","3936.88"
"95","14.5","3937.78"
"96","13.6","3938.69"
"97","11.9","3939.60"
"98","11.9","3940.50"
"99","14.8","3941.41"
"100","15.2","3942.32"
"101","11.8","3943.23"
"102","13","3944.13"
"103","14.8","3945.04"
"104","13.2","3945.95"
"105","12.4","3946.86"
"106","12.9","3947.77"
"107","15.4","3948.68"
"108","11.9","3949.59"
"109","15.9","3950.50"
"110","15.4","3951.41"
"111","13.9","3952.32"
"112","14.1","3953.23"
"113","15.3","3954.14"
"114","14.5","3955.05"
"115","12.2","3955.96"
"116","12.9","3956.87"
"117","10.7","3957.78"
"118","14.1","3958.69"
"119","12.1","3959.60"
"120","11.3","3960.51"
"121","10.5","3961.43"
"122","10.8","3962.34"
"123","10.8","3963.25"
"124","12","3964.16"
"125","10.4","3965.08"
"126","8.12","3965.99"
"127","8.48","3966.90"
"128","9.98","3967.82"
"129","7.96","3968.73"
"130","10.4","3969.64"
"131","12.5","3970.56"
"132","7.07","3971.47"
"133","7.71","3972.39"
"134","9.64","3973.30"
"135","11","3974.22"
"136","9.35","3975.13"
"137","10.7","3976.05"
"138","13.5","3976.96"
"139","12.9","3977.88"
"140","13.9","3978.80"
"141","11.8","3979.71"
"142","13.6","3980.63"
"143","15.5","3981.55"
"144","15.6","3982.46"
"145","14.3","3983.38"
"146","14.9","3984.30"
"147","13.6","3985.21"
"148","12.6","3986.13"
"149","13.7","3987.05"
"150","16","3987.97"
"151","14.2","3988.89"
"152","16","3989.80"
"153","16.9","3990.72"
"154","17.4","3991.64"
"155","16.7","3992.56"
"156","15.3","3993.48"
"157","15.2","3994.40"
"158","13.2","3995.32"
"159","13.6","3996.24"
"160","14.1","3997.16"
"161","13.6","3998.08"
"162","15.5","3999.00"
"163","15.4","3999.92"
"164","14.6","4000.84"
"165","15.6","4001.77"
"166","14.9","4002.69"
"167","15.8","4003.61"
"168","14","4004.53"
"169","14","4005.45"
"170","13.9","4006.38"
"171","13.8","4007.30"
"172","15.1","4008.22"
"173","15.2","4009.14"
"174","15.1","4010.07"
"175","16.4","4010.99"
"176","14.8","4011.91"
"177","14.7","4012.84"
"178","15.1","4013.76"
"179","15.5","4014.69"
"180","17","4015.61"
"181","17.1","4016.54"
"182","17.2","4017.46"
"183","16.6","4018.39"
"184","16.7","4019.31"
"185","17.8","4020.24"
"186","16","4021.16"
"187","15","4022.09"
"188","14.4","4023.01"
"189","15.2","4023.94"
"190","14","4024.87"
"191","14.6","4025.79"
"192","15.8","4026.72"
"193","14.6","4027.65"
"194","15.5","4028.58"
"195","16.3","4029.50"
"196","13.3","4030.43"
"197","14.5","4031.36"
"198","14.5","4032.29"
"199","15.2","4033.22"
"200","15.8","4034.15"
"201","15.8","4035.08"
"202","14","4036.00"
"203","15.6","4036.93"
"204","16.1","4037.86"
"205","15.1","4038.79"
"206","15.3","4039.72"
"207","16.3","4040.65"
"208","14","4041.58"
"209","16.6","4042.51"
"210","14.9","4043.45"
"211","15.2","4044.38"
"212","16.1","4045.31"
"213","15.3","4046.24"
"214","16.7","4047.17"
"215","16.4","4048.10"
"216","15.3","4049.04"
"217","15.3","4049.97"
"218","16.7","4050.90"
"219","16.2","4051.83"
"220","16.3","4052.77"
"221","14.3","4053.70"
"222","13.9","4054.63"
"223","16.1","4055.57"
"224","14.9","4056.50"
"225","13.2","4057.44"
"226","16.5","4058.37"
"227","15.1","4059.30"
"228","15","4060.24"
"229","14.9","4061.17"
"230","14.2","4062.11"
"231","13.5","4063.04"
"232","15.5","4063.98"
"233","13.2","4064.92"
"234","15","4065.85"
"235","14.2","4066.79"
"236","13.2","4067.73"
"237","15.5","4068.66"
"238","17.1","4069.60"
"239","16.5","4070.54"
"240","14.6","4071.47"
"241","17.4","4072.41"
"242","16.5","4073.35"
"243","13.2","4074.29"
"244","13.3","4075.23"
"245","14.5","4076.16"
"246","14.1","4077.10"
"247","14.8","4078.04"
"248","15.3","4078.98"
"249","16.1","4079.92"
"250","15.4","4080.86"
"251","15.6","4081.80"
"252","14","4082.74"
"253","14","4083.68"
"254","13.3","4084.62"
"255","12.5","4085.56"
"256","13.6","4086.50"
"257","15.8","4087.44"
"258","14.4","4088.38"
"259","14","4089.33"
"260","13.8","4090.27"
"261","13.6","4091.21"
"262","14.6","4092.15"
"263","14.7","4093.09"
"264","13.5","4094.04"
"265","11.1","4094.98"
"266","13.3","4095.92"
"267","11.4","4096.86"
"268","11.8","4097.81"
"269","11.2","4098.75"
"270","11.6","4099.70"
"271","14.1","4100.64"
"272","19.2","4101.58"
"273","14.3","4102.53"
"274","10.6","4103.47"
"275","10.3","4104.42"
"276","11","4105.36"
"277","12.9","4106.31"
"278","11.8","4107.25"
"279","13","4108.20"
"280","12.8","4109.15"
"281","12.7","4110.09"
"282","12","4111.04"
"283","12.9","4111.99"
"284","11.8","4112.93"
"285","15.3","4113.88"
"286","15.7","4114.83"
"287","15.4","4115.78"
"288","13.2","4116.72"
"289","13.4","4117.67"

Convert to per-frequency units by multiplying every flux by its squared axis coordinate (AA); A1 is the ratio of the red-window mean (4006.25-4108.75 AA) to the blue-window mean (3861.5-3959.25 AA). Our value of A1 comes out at 1.2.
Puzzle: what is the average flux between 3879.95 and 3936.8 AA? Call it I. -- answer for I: 12.7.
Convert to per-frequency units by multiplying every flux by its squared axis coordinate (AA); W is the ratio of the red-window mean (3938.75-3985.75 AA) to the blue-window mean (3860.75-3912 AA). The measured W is 1.0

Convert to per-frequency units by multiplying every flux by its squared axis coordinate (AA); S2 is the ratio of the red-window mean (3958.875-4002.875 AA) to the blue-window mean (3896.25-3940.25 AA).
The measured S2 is 0.99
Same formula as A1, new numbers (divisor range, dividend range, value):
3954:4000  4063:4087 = 1.21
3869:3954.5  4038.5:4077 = 1.24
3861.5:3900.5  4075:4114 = 1.15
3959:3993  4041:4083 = 1.29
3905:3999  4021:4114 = 1.17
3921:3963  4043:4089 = 1.23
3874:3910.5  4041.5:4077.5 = 1.31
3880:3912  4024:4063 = 1.32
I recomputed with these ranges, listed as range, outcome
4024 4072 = 15.2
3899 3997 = 13.1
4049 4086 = 14.9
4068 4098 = 14.4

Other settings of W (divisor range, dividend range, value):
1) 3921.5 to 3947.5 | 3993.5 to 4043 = 1.24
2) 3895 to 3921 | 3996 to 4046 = 1.16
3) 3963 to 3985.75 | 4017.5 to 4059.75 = 1.39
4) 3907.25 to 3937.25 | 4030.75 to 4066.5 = 1.22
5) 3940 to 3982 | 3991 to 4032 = 1.29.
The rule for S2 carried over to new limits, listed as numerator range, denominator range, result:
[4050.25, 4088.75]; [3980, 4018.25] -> 1.02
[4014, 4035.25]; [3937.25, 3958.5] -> 1.19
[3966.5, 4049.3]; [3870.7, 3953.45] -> 1.16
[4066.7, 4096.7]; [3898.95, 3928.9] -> 1.10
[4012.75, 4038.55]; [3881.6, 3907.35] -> 1.39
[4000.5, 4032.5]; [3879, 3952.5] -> 1.25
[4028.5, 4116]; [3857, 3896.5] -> 1.22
